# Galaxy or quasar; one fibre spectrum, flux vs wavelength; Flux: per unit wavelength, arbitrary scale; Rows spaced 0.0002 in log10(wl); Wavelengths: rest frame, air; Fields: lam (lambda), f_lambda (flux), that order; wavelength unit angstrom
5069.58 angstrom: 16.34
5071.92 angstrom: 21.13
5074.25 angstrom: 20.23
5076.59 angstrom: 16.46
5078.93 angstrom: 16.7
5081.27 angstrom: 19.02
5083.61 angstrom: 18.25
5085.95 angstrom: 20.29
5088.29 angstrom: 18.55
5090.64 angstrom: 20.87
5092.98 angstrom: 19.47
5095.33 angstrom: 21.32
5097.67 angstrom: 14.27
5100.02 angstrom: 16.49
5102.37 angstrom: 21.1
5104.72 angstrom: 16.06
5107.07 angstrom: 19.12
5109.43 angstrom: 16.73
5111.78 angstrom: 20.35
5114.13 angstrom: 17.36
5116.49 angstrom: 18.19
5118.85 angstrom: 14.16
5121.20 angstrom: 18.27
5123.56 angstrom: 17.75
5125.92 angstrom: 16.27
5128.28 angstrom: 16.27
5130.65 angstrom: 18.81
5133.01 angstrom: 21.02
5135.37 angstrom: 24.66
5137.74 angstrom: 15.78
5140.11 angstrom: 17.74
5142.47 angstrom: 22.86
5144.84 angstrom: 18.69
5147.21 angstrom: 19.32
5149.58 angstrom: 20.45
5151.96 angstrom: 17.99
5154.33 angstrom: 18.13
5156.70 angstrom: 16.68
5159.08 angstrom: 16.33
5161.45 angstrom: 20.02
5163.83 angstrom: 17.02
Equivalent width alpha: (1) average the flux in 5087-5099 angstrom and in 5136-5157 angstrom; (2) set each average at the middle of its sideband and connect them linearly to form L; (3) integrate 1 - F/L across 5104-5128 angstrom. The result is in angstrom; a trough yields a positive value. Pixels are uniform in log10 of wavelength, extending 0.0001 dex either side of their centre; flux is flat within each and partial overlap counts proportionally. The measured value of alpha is 1.9 angstrom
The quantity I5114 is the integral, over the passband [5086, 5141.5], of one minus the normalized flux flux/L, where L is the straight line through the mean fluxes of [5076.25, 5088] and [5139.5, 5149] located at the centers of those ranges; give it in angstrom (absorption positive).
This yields 2.11 angstrom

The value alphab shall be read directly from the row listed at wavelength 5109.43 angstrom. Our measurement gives 16.73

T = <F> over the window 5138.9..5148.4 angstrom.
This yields 19.7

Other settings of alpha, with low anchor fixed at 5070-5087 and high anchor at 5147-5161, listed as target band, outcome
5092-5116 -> 0.4 angstrom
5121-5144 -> -0.8 angstrom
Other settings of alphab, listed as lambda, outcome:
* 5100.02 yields 16.49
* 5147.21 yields 19.32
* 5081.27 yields 19.02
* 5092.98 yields 19.47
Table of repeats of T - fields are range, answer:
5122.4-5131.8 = 17.3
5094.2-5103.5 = 18.3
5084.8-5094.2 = 19.8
